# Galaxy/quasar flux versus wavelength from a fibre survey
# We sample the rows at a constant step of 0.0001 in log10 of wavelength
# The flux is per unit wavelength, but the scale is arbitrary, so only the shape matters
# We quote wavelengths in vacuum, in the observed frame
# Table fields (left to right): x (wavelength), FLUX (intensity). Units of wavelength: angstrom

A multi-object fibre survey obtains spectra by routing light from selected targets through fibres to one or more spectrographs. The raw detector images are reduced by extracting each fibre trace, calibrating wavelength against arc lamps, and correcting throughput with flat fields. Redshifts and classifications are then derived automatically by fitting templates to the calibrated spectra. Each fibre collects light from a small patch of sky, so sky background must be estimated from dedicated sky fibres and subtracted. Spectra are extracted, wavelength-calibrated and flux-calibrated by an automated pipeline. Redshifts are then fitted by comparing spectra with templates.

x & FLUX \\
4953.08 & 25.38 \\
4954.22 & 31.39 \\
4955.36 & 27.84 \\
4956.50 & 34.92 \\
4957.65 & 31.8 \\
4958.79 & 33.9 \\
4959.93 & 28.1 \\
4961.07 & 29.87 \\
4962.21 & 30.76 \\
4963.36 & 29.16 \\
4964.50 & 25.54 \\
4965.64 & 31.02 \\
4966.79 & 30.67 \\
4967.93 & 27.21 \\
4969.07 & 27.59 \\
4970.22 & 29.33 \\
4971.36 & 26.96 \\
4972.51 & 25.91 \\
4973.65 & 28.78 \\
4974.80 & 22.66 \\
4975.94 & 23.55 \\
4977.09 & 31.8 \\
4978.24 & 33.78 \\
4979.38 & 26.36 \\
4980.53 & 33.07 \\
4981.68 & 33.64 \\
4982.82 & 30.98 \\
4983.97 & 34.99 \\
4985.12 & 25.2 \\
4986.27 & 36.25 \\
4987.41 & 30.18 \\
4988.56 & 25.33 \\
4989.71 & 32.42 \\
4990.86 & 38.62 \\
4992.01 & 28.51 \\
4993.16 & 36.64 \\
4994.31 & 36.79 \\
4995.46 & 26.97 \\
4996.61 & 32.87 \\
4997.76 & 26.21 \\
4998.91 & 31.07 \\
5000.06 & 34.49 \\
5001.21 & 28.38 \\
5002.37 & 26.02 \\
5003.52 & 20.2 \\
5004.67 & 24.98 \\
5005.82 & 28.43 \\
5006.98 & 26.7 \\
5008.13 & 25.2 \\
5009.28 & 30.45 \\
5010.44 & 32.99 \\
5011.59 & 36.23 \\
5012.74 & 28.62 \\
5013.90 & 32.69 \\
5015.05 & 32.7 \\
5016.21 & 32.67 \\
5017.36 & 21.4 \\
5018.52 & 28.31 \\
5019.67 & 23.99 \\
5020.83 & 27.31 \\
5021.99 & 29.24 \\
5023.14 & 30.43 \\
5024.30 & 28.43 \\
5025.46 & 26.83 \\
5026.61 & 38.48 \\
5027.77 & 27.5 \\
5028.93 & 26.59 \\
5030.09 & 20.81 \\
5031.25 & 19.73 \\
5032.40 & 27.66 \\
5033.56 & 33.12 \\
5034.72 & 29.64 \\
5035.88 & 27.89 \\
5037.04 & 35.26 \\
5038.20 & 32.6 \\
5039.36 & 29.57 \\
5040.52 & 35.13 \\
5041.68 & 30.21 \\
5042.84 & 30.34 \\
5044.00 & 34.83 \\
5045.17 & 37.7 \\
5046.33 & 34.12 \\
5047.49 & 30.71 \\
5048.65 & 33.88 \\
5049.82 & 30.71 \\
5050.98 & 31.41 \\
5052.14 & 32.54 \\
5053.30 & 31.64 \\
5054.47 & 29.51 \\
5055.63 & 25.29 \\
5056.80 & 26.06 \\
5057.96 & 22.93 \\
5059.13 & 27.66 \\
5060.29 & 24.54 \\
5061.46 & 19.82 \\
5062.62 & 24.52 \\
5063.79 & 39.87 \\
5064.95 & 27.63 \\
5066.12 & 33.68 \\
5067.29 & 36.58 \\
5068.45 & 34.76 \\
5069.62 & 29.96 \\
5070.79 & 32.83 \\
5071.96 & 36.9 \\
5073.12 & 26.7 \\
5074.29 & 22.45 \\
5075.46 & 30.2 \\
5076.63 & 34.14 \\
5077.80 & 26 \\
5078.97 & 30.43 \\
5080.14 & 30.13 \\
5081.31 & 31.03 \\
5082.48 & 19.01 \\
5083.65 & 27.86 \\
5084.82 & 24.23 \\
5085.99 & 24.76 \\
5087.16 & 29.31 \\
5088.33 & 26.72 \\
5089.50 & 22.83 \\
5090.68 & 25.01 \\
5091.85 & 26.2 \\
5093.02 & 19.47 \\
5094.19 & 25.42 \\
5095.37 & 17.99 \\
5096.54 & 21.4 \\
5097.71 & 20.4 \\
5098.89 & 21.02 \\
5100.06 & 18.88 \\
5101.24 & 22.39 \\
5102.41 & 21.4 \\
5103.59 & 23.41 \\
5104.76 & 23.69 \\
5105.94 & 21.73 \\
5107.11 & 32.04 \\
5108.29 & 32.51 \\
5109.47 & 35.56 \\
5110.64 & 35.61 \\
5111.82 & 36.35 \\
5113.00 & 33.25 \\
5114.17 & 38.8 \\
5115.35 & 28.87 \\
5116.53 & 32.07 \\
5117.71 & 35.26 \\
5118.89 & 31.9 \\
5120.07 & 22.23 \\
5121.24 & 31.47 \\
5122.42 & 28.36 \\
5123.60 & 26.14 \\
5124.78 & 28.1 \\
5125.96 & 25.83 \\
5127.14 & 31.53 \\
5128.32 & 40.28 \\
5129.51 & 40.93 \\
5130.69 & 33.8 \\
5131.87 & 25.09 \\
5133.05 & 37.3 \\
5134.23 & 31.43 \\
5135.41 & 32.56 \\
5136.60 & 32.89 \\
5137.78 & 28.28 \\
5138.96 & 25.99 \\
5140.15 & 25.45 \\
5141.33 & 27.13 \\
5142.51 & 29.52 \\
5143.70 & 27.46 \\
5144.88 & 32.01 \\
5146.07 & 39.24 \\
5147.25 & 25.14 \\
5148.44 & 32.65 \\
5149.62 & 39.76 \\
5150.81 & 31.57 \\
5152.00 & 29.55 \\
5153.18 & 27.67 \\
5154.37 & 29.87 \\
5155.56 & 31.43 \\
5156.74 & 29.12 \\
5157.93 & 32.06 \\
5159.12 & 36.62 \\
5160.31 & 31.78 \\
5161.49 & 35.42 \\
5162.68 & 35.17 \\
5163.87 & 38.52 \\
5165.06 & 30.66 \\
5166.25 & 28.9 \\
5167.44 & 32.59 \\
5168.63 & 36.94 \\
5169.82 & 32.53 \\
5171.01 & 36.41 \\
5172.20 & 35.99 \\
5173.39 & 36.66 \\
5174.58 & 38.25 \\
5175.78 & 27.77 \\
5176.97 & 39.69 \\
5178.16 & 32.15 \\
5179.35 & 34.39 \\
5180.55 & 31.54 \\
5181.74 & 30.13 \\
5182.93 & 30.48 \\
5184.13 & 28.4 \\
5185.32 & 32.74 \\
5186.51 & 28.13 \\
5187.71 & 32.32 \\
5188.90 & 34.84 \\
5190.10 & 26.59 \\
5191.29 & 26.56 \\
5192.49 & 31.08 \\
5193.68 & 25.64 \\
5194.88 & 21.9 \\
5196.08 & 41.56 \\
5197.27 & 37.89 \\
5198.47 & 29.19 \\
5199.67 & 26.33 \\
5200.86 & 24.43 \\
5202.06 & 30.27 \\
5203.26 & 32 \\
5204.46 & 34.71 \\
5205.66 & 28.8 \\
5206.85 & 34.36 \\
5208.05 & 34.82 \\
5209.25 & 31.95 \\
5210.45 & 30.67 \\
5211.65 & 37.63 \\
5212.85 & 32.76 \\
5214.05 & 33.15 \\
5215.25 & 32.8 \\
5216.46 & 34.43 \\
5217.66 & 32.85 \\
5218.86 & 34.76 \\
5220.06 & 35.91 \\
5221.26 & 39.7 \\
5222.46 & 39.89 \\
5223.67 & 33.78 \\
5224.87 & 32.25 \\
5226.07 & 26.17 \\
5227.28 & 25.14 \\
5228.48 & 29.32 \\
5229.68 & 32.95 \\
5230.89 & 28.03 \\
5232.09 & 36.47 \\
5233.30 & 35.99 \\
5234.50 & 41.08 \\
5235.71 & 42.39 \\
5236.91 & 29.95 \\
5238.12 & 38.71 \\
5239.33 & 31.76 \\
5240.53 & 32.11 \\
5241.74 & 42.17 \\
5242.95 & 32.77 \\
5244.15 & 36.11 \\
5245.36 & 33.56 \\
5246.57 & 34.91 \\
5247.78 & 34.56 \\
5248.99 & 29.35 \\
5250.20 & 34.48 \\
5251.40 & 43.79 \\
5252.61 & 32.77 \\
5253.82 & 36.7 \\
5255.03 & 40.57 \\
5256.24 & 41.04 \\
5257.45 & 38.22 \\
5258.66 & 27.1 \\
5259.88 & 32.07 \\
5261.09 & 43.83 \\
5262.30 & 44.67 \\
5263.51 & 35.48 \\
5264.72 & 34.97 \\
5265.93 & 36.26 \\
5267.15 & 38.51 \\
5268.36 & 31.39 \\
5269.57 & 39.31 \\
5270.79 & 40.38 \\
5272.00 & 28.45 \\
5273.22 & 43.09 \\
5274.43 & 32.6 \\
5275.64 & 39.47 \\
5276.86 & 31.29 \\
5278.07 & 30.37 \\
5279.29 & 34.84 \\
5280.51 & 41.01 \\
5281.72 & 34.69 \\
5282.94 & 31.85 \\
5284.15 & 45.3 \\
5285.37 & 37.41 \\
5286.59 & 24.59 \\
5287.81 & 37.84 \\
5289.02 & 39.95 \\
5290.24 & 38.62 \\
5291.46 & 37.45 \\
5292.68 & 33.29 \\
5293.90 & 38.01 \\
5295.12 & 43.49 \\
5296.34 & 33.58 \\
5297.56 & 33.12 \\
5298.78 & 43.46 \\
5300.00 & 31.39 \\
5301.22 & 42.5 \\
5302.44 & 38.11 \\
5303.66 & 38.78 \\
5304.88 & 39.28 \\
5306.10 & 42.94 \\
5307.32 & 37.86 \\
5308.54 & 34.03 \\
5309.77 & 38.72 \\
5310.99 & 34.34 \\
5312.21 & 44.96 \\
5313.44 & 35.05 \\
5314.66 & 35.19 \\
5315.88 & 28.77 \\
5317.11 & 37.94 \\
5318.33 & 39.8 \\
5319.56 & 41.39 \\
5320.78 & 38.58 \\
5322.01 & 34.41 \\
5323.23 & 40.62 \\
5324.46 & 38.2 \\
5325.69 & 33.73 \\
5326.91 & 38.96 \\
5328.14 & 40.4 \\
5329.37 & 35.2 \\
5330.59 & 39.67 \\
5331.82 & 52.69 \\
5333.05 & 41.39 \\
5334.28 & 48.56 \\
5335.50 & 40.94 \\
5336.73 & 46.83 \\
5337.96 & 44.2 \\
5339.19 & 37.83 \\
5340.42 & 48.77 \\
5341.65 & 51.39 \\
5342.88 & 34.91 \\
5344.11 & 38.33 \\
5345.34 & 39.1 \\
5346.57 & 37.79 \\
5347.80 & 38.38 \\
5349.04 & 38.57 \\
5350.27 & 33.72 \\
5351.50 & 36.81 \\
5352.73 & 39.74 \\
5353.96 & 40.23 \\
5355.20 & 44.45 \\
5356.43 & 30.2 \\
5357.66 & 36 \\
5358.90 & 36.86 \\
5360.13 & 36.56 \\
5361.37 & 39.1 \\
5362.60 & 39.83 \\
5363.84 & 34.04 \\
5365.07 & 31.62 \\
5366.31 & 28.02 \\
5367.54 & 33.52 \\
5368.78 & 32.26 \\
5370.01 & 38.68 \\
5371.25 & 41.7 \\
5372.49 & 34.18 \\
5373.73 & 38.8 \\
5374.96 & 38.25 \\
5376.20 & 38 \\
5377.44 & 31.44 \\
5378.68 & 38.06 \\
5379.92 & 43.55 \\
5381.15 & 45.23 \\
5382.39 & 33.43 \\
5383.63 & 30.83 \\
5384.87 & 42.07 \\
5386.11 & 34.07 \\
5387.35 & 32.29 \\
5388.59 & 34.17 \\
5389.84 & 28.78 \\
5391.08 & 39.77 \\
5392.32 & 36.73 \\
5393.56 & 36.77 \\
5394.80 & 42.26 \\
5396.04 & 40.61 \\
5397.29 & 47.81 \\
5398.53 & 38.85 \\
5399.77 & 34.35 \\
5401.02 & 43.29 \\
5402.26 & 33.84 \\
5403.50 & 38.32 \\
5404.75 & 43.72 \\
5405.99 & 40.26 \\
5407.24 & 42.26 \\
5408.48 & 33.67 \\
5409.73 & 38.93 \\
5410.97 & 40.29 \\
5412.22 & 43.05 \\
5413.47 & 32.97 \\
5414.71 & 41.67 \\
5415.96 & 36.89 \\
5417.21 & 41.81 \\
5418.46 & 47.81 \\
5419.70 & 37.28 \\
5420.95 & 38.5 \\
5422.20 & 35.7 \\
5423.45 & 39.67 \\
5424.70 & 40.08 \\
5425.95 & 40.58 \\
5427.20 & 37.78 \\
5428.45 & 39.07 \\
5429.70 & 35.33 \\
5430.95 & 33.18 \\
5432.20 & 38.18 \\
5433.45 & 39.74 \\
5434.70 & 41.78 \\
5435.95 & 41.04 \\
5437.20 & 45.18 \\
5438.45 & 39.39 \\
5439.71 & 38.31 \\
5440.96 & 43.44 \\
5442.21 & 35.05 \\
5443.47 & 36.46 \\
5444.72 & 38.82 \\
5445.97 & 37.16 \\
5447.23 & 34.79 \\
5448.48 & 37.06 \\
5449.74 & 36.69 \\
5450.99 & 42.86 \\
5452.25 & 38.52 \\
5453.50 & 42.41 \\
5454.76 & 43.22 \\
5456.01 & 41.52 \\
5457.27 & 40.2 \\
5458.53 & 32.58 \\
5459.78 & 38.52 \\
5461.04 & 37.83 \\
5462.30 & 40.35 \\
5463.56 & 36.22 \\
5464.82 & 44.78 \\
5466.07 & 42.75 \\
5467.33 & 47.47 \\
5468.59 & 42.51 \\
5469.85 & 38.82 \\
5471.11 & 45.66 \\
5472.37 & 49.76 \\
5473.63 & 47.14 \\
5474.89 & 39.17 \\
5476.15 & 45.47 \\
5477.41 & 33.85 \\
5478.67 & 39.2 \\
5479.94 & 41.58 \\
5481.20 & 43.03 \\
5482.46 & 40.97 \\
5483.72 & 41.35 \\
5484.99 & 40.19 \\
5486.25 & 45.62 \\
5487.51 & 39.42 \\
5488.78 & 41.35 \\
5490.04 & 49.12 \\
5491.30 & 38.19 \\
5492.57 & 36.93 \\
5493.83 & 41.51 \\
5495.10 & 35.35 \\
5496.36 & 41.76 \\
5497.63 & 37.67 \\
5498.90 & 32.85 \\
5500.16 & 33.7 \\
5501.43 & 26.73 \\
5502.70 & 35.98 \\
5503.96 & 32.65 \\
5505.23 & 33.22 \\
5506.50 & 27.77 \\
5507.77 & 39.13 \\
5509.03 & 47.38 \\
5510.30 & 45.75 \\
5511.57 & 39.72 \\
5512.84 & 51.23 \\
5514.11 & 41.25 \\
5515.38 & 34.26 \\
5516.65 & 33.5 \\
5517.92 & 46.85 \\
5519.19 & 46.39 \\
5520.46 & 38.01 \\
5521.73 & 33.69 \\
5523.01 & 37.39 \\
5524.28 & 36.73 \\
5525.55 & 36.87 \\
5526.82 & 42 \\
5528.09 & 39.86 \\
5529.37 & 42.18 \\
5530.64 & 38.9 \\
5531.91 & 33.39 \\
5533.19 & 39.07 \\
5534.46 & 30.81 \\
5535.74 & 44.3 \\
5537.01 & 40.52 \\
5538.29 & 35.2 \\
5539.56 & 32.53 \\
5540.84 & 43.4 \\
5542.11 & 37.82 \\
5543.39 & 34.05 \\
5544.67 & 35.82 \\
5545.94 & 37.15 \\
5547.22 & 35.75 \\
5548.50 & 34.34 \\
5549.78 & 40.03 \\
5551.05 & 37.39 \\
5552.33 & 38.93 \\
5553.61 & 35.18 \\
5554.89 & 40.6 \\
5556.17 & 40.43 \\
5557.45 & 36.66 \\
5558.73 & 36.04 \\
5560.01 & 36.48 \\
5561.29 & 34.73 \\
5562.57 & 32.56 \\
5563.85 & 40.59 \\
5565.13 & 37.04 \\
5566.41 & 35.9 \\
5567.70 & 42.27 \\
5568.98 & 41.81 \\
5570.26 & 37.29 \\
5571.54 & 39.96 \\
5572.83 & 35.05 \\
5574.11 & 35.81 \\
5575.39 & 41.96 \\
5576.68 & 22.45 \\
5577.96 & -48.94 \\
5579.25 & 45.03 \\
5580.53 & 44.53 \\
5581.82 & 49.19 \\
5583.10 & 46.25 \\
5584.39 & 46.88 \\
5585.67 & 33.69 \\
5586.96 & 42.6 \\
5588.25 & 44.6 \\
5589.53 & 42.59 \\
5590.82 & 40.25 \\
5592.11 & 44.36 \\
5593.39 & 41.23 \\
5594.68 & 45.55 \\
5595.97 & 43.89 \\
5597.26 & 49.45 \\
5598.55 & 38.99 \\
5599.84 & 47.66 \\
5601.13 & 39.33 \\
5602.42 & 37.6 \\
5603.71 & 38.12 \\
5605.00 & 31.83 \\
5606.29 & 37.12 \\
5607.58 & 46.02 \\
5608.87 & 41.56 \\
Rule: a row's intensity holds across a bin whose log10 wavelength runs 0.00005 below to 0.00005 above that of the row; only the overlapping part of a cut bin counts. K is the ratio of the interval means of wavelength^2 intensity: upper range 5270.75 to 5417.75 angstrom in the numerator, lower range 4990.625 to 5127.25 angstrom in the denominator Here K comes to 1.5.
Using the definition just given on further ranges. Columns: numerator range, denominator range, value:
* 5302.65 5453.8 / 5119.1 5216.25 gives 1.32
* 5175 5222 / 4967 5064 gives 1.16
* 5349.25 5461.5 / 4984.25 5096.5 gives 1.51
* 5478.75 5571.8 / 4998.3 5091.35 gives 1.58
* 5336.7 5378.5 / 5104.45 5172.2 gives 1.29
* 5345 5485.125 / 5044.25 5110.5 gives 1.59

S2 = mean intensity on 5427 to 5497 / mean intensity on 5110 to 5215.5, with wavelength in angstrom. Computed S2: 1.26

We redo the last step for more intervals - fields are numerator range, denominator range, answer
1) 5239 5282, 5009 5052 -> 1.19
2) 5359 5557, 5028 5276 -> 1.23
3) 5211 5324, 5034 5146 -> 1.23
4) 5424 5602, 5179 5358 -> 1.08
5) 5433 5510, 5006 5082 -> 1.33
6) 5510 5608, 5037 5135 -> 1.31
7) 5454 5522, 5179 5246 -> 1.23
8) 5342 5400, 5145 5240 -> 1.14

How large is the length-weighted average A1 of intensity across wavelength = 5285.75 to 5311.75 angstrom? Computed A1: 37.3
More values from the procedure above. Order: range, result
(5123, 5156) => 31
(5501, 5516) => 38.1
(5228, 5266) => 35.8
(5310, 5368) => 38.7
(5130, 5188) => 32.1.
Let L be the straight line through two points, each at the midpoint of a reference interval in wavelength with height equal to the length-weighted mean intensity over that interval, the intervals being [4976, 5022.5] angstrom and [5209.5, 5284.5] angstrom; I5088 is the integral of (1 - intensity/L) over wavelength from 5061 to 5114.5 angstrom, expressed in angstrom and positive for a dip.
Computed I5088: 7.0 angstrom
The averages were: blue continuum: 30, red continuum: 35.3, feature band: 27.7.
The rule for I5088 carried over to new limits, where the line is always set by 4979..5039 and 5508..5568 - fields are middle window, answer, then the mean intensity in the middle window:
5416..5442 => -2.03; 39.6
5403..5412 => -0.86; 39.8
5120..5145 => 1.12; 30.3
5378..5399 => -1.12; 37.9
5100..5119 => 0.90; 29.9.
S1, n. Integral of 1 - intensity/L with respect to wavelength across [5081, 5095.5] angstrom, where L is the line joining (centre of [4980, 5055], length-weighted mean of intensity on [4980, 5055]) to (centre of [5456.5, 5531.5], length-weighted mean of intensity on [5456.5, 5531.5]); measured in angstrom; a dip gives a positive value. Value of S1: 3.2 angstrom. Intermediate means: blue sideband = 30.3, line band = 24.7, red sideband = 39.8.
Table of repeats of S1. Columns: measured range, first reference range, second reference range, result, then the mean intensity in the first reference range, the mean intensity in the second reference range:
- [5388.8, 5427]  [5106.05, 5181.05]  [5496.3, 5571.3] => -3.32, 32.3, 37.8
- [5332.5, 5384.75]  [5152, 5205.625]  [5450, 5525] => -2.61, 31.9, 40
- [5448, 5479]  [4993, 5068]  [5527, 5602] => -4.07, 29.6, 37.8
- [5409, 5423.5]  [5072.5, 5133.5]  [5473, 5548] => -1.26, 28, 38.8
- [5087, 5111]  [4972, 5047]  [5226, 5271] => 5.44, 29.9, 35.5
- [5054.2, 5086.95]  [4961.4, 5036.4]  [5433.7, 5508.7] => 2.37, 29.2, 39.6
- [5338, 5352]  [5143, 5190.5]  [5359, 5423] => -1.19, 32.6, 37.8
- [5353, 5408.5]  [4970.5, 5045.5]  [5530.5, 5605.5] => -3.82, 29.7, 37.6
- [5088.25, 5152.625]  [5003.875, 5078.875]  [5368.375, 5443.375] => 5.44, 29.7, 38.5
